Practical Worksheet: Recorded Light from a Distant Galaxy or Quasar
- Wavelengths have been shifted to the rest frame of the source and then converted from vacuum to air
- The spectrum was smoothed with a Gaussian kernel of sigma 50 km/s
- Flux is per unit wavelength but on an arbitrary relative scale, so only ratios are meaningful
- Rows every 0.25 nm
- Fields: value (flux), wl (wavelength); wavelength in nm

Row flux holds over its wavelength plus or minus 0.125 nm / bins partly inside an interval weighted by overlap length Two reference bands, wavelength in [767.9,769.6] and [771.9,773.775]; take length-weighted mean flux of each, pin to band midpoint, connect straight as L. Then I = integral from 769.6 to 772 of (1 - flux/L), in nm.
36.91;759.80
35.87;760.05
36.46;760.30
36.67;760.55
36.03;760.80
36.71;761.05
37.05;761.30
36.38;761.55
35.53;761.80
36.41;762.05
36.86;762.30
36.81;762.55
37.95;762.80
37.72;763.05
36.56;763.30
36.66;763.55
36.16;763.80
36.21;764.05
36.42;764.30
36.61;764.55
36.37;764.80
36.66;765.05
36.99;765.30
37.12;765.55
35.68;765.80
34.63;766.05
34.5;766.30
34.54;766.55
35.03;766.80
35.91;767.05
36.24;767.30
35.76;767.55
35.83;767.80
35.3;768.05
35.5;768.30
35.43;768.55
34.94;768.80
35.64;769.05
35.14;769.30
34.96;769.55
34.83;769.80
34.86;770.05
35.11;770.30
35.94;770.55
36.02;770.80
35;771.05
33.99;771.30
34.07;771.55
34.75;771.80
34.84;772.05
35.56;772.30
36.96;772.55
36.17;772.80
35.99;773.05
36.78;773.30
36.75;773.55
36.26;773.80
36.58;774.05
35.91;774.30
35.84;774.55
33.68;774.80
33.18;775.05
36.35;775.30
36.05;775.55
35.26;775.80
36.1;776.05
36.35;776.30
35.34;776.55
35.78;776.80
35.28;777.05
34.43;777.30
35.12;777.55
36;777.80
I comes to 0.05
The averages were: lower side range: 35.3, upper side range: 36.1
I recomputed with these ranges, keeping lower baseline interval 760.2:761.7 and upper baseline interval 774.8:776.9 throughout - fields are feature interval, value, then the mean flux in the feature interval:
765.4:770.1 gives 0.09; 35.4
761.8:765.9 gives -0.04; 36.7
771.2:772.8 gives 0.03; 35.1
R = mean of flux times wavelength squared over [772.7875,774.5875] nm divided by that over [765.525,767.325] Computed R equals 1.05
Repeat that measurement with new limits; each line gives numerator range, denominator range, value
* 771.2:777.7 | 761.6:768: 1.01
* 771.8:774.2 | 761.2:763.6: 1.01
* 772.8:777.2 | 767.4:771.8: 1.03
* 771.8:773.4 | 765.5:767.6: 1.03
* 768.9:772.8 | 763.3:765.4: 0.98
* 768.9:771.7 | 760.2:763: 0.98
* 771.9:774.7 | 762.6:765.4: 1.01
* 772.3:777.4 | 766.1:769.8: 1.03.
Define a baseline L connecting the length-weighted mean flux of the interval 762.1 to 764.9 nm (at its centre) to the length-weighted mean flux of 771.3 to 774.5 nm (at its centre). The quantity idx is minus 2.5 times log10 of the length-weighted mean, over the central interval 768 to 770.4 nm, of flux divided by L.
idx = 0.03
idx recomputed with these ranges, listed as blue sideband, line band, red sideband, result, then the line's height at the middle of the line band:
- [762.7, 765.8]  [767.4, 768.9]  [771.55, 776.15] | 0.02 mag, 36.3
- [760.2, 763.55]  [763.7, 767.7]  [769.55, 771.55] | 0.00 mag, 36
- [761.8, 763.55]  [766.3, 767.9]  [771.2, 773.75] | 0.03 mag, 36.3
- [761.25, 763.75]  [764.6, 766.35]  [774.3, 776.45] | 0.01 mag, 36.4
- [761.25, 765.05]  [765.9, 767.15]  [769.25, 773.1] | 0.03 mag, 36.1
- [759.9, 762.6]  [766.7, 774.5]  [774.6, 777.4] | 0.00 mag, 35.7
